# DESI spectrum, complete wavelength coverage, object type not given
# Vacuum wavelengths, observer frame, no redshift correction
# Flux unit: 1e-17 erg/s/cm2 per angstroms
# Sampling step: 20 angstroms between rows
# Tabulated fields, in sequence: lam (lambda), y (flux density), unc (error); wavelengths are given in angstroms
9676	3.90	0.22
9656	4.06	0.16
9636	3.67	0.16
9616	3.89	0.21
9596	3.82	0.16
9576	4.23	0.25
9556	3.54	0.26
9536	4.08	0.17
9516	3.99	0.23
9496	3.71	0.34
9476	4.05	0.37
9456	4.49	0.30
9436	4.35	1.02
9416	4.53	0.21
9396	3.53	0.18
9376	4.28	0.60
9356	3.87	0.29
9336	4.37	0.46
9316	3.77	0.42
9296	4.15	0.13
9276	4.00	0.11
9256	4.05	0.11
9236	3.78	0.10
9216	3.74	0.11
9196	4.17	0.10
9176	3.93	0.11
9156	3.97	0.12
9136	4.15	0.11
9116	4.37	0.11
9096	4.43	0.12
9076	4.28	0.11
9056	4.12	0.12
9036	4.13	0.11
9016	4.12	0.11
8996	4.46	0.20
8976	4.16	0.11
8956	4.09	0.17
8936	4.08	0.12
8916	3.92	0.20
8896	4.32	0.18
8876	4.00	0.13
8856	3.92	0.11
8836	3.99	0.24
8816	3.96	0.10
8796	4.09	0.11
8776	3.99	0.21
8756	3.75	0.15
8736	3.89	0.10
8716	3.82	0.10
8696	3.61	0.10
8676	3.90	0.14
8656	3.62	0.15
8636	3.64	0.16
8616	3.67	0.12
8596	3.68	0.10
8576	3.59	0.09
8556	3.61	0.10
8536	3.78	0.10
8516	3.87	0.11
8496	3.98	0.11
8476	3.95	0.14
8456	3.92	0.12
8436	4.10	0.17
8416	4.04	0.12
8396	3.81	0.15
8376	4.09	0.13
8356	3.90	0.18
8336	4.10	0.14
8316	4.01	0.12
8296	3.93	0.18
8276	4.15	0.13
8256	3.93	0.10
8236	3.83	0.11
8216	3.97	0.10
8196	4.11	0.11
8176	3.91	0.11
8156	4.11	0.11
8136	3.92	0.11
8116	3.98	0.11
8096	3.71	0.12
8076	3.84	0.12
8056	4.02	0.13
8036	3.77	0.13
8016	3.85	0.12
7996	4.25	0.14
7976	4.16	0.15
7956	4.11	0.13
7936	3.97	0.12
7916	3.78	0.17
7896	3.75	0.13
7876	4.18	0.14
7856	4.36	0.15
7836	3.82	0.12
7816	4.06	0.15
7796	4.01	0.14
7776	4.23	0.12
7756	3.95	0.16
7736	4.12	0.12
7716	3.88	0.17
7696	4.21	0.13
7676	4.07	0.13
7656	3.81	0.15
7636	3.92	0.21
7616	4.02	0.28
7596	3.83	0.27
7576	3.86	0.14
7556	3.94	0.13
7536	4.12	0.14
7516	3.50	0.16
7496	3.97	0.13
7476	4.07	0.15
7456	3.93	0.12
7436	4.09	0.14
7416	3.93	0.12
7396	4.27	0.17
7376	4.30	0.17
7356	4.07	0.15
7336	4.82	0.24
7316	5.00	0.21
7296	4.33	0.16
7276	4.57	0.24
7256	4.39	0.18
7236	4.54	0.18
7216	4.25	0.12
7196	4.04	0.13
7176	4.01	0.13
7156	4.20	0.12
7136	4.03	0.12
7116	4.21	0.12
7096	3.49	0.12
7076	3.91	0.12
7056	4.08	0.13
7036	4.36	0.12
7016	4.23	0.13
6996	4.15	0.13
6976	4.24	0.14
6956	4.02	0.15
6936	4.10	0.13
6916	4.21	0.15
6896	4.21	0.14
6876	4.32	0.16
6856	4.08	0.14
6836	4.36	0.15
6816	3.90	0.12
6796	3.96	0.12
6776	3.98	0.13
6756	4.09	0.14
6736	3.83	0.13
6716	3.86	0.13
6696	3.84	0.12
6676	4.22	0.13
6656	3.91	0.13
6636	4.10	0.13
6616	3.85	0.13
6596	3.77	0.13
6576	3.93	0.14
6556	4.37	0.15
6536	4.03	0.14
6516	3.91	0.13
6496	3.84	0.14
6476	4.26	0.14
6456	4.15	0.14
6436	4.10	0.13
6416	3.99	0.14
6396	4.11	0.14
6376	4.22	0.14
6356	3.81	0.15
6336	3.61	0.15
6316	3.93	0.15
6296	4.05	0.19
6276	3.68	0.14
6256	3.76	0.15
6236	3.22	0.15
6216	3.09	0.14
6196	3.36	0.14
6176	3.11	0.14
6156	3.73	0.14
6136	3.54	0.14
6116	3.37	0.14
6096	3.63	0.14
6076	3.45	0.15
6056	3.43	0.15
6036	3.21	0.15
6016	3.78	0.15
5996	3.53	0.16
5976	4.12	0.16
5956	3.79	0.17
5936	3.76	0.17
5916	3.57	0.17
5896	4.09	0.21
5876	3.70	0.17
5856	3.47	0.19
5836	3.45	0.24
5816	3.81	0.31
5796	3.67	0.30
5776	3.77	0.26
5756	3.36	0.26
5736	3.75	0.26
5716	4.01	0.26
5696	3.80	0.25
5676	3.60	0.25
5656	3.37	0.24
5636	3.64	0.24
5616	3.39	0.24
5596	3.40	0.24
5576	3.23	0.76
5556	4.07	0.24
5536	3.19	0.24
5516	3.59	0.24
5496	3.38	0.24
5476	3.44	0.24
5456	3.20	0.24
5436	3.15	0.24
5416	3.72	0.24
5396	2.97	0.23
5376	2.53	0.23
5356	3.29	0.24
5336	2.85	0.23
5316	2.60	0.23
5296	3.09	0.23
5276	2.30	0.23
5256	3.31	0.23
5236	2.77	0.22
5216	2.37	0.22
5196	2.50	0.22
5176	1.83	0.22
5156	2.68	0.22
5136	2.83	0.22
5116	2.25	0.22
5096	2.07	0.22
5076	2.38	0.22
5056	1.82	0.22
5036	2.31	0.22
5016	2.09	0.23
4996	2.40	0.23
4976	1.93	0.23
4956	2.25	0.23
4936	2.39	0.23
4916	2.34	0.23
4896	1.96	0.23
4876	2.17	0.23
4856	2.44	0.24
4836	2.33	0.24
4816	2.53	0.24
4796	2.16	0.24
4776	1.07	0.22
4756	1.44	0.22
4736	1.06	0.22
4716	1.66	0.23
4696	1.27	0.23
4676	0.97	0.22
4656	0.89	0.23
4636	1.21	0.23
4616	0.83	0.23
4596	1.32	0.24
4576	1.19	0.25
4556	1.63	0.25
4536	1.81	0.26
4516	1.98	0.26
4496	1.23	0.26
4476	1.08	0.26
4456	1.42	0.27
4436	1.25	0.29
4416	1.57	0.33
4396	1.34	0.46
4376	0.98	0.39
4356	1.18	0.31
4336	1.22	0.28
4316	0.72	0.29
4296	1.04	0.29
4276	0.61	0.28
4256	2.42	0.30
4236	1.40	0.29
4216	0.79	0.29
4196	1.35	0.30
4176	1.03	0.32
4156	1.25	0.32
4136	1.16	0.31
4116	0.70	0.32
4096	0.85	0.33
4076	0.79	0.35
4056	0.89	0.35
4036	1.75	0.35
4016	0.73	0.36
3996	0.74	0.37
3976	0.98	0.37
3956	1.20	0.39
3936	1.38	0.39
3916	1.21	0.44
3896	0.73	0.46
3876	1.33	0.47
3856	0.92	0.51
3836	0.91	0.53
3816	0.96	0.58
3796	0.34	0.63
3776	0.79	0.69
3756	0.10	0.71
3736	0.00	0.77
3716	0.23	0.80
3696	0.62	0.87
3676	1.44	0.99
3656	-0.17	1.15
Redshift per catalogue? 0.203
